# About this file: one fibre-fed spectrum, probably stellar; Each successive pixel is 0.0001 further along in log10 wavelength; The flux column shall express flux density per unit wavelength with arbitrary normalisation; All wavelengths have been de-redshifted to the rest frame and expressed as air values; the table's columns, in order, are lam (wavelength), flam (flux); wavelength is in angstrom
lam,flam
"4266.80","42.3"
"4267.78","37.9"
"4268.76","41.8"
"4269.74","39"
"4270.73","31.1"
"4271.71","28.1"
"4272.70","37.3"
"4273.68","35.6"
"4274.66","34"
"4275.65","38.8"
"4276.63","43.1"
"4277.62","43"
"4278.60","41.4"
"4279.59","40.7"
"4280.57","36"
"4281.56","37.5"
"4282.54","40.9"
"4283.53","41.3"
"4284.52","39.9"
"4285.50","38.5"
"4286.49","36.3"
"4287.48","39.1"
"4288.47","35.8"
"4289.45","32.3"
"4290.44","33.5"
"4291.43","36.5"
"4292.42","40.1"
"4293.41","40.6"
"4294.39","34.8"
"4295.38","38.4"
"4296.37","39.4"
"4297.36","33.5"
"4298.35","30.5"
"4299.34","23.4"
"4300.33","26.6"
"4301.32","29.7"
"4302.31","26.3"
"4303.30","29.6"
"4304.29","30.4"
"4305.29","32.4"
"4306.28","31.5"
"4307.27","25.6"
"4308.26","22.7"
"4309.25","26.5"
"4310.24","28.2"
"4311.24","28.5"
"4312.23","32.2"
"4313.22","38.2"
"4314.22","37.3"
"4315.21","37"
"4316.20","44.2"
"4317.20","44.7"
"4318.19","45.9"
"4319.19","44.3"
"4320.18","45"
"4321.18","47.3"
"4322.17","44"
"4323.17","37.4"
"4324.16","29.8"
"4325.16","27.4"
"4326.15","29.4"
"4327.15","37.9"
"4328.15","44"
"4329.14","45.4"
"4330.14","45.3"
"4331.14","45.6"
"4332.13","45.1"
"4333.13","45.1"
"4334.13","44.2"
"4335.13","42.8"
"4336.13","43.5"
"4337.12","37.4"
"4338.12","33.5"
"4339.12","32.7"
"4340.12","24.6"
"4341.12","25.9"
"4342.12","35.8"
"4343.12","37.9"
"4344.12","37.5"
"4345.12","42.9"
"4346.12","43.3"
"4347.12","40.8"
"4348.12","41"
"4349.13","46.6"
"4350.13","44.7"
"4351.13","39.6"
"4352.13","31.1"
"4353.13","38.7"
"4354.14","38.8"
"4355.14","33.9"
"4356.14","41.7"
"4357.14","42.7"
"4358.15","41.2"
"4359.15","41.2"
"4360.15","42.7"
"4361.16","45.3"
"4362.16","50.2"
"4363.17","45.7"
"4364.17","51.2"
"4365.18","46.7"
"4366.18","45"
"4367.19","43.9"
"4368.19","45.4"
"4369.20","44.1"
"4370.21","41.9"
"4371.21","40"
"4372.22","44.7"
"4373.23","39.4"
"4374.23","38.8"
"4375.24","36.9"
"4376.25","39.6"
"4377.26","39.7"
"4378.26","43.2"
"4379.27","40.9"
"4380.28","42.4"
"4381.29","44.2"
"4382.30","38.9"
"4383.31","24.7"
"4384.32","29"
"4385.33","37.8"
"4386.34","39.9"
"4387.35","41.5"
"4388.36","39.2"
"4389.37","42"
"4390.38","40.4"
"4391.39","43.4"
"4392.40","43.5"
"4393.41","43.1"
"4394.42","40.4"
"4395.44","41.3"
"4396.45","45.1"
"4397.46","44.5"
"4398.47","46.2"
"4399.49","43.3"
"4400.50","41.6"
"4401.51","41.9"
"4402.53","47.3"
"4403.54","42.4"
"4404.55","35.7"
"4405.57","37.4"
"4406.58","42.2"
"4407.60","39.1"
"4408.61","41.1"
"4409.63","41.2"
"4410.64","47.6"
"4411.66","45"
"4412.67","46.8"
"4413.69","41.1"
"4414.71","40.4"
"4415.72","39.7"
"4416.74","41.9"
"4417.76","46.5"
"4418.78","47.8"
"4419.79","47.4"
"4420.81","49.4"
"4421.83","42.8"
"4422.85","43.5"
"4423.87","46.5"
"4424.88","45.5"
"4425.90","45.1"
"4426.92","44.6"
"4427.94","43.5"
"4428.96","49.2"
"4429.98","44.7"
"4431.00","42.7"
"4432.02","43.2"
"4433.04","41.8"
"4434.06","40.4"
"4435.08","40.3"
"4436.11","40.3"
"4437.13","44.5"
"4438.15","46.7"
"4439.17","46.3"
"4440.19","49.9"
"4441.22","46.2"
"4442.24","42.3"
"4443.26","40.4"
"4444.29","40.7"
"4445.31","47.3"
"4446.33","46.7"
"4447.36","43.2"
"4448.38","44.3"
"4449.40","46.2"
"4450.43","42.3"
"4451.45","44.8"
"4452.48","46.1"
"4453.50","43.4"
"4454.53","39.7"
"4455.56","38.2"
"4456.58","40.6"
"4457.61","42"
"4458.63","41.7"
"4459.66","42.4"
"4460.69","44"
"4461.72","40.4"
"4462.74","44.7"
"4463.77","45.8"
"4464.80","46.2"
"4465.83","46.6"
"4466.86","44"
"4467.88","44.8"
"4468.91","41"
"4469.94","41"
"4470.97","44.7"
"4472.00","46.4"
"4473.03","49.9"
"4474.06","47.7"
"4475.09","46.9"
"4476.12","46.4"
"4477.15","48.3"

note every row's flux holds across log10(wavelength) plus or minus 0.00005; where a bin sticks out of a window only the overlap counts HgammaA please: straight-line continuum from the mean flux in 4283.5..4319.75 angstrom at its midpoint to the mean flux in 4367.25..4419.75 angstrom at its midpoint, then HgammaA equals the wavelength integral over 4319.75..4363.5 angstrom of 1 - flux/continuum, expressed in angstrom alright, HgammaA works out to -2.8 angstrom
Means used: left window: 34.4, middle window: 39.9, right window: 41.5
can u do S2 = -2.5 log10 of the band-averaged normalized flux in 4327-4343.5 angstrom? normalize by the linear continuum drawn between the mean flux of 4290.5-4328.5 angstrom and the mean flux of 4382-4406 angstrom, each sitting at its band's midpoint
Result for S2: -0.08 mag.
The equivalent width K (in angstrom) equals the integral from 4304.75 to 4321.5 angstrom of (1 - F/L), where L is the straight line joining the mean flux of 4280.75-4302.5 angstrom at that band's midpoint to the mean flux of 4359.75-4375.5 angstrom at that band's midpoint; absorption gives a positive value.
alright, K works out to 0.9 angstrom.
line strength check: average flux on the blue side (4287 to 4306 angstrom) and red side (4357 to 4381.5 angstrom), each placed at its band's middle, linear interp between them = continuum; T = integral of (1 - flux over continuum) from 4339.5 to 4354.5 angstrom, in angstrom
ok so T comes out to 0.8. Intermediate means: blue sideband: 33.3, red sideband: 43.1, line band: 37.9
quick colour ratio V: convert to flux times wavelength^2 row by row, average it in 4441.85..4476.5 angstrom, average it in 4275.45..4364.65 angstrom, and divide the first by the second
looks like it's 1.2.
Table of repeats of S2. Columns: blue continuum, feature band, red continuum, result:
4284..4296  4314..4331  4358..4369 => 0.01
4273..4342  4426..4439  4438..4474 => -0.02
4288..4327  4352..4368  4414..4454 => -0.11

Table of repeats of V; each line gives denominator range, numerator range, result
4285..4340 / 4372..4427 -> 1.20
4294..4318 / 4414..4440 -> 1.45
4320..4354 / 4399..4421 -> 1.13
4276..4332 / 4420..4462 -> 1.28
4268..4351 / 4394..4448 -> 1.24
